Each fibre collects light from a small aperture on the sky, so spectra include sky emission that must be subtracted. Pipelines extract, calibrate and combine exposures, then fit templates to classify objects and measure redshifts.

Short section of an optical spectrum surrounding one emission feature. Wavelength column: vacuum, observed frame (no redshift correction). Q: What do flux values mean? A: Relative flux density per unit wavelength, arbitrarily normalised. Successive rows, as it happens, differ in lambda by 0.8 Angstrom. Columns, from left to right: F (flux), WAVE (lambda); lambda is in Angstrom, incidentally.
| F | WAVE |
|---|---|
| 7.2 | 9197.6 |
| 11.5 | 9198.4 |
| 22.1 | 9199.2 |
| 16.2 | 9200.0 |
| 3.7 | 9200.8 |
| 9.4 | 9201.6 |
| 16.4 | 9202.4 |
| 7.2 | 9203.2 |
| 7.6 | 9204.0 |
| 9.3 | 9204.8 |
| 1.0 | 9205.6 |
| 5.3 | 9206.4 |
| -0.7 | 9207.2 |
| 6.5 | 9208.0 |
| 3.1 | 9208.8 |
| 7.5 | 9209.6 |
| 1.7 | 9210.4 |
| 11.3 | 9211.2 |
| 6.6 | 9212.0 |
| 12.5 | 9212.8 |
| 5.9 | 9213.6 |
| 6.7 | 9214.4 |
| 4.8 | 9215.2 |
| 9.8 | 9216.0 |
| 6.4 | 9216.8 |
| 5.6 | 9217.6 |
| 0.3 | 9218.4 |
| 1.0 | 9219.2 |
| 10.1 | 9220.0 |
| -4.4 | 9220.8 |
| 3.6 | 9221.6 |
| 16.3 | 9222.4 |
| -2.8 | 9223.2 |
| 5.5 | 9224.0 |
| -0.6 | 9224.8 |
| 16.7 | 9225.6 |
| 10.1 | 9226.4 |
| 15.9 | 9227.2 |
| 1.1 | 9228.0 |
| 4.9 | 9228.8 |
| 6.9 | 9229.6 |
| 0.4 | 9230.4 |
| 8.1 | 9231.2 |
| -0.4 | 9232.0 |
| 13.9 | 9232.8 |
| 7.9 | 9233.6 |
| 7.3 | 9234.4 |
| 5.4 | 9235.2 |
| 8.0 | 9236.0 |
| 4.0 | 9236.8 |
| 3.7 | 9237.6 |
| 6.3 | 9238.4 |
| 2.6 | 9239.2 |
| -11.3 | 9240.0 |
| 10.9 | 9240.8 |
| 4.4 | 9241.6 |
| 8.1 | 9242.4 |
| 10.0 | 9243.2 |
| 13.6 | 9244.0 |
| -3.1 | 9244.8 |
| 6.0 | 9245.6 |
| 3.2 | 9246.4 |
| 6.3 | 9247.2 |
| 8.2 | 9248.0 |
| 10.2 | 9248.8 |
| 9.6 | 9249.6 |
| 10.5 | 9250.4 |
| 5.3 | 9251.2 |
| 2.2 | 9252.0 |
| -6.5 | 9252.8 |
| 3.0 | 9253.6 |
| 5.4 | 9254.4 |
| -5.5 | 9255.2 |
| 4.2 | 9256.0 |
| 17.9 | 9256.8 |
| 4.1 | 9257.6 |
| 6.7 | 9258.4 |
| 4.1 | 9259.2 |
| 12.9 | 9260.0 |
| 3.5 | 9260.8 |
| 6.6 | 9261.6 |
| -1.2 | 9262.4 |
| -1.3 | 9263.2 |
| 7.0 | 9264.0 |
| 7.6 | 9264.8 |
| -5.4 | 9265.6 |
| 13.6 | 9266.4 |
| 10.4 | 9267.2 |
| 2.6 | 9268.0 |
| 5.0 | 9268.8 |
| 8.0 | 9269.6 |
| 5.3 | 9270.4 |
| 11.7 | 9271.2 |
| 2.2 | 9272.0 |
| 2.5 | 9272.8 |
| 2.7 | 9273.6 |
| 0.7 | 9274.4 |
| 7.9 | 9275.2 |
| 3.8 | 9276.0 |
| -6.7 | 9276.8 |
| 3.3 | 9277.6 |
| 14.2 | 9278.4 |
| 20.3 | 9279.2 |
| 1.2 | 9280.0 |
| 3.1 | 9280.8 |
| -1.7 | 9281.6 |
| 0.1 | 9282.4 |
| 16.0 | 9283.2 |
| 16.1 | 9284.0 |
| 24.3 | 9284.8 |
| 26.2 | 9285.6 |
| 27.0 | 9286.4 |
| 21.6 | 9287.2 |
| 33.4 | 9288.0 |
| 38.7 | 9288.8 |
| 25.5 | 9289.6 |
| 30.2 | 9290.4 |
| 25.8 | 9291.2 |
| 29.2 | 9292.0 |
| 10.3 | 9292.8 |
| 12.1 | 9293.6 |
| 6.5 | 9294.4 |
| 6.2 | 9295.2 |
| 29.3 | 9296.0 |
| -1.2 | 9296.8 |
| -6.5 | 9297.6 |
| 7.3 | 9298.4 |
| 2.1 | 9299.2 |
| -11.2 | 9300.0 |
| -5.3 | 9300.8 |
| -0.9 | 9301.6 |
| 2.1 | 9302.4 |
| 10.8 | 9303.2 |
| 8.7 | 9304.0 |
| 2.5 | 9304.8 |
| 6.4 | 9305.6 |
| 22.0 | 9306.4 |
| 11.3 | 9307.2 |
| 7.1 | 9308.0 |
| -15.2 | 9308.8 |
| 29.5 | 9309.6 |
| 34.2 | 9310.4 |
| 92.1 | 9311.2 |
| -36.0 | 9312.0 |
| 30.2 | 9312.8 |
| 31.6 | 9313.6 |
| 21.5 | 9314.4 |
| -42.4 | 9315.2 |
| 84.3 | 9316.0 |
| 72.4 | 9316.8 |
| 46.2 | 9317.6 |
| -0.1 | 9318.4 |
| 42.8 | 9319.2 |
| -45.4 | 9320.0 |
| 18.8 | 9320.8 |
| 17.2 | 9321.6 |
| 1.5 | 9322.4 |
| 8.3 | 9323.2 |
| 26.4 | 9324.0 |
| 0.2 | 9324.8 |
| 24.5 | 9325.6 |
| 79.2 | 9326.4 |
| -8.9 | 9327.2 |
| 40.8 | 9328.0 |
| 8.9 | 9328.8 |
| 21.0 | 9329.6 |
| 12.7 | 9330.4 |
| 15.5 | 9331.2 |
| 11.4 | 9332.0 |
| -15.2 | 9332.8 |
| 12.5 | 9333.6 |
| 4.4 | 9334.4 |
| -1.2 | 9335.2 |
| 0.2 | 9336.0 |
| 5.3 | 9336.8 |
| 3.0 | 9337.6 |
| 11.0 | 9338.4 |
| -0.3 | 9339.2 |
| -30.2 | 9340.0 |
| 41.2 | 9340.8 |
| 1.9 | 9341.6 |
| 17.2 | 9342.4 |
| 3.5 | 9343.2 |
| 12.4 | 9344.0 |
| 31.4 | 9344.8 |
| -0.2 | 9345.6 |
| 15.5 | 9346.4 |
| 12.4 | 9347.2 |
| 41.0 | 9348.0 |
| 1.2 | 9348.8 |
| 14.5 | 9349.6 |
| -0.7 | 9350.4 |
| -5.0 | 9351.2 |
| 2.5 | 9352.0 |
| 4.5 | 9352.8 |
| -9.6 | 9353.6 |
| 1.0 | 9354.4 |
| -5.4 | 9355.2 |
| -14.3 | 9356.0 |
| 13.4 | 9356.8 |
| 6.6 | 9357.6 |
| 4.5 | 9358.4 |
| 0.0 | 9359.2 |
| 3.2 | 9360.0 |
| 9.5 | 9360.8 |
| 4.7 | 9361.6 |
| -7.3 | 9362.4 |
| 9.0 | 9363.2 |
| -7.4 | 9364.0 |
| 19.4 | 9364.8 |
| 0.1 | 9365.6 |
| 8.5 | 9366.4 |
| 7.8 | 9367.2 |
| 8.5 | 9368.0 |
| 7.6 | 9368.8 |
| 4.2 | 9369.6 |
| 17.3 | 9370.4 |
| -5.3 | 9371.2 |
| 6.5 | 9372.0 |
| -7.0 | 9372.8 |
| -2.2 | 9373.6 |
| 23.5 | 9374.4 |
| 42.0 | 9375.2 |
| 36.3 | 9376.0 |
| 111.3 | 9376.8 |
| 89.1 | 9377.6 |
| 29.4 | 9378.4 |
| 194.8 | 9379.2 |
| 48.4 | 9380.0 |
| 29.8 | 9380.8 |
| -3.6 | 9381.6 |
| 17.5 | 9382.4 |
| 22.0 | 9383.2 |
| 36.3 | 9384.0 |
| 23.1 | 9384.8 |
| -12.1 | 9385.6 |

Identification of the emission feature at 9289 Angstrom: [O III]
